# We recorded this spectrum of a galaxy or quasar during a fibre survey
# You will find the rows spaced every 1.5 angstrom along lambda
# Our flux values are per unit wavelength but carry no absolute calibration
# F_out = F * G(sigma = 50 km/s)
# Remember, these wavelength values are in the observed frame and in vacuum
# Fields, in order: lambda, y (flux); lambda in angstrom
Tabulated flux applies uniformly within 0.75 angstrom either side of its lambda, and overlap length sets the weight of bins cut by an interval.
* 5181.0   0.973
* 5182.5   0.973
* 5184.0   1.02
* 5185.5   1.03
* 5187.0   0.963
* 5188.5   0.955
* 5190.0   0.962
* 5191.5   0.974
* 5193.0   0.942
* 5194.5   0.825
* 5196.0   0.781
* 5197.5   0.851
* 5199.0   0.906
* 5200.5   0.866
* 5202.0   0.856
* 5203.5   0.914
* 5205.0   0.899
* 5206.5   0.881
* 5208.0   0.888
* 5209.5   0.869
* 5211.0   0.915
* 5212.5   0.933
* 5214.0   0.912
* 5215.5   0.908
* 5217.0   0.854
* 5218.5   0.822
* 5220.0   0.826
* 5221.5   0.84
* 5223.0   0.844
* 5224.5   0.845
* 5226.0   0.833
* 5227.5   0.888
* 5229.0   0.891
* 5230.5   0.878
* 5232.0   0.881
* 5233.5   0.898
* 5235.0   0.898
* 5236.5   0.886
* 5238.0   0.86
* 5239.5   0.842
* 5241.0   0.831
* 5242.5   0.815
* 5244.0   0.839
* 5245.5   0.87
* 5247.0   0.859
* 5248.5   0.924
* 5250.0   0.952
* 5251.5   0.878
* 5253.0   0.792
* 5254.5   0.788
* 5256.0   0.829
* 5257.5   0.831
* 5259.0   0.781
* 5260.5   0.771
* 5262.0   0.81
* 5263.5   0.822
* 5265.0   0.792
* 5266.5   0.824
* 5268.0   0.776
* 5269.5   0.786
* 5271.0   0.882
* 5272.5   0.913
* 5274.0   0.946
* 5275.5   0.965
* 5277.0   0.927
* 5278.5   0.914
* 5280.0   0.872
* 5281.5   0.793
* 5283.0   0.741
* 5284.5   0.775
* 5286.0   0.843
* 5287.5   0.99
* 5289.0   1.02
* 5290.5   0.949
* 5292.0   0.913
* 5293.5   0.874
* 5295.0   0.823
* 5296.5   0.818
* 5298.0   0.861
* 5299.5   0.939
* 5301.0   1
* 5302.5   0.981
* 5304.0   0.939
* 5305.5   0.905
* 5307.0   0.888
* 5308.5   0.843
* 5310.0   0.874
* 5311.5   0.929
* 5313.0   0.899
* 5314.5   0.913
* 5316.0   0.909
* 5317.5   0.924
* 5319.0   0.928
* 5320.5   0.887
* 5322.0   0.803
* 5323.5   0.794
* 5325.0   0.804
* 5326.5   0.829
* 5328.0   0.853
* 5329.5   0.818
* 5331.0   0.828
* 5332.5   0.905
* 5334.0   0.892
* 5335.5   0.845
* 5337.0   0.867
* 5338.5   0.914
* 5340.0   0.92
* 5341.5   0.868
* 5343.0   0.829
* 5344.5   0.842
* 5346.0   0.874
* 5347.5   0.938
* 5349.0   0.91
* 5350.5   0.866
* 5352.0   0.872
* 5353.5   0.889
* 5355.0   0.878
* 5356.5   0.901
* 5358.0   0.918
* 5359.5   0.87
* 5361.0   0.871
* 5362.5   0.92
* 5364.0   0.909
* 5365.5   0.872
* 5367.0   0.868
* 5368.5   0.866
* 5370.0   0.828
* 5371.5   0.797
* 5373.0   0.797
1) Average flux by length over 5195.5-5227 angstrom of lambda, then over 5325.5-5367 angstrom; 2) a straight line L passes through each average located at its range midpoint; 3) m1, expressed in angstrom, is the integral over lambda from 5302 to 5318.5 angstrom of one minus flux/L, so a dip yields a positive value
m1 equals -0.63 angstrom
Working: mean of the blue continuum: 0.87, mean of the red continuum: 0.877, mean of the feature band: 0.909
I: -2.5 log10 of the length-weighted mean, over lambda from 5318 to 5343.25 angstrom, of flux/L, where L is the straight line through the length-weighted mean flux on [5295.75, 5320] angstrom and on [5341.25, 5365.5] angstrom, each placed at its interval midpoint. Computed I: 0.05 mag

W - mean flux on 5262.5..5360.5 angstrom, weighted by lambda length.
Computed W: 0.878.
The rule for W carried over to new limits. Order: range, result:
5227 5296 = 0.861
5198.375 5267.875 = 0.859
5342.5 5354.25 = 0.879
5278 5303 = 0.887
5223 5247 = 0.863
